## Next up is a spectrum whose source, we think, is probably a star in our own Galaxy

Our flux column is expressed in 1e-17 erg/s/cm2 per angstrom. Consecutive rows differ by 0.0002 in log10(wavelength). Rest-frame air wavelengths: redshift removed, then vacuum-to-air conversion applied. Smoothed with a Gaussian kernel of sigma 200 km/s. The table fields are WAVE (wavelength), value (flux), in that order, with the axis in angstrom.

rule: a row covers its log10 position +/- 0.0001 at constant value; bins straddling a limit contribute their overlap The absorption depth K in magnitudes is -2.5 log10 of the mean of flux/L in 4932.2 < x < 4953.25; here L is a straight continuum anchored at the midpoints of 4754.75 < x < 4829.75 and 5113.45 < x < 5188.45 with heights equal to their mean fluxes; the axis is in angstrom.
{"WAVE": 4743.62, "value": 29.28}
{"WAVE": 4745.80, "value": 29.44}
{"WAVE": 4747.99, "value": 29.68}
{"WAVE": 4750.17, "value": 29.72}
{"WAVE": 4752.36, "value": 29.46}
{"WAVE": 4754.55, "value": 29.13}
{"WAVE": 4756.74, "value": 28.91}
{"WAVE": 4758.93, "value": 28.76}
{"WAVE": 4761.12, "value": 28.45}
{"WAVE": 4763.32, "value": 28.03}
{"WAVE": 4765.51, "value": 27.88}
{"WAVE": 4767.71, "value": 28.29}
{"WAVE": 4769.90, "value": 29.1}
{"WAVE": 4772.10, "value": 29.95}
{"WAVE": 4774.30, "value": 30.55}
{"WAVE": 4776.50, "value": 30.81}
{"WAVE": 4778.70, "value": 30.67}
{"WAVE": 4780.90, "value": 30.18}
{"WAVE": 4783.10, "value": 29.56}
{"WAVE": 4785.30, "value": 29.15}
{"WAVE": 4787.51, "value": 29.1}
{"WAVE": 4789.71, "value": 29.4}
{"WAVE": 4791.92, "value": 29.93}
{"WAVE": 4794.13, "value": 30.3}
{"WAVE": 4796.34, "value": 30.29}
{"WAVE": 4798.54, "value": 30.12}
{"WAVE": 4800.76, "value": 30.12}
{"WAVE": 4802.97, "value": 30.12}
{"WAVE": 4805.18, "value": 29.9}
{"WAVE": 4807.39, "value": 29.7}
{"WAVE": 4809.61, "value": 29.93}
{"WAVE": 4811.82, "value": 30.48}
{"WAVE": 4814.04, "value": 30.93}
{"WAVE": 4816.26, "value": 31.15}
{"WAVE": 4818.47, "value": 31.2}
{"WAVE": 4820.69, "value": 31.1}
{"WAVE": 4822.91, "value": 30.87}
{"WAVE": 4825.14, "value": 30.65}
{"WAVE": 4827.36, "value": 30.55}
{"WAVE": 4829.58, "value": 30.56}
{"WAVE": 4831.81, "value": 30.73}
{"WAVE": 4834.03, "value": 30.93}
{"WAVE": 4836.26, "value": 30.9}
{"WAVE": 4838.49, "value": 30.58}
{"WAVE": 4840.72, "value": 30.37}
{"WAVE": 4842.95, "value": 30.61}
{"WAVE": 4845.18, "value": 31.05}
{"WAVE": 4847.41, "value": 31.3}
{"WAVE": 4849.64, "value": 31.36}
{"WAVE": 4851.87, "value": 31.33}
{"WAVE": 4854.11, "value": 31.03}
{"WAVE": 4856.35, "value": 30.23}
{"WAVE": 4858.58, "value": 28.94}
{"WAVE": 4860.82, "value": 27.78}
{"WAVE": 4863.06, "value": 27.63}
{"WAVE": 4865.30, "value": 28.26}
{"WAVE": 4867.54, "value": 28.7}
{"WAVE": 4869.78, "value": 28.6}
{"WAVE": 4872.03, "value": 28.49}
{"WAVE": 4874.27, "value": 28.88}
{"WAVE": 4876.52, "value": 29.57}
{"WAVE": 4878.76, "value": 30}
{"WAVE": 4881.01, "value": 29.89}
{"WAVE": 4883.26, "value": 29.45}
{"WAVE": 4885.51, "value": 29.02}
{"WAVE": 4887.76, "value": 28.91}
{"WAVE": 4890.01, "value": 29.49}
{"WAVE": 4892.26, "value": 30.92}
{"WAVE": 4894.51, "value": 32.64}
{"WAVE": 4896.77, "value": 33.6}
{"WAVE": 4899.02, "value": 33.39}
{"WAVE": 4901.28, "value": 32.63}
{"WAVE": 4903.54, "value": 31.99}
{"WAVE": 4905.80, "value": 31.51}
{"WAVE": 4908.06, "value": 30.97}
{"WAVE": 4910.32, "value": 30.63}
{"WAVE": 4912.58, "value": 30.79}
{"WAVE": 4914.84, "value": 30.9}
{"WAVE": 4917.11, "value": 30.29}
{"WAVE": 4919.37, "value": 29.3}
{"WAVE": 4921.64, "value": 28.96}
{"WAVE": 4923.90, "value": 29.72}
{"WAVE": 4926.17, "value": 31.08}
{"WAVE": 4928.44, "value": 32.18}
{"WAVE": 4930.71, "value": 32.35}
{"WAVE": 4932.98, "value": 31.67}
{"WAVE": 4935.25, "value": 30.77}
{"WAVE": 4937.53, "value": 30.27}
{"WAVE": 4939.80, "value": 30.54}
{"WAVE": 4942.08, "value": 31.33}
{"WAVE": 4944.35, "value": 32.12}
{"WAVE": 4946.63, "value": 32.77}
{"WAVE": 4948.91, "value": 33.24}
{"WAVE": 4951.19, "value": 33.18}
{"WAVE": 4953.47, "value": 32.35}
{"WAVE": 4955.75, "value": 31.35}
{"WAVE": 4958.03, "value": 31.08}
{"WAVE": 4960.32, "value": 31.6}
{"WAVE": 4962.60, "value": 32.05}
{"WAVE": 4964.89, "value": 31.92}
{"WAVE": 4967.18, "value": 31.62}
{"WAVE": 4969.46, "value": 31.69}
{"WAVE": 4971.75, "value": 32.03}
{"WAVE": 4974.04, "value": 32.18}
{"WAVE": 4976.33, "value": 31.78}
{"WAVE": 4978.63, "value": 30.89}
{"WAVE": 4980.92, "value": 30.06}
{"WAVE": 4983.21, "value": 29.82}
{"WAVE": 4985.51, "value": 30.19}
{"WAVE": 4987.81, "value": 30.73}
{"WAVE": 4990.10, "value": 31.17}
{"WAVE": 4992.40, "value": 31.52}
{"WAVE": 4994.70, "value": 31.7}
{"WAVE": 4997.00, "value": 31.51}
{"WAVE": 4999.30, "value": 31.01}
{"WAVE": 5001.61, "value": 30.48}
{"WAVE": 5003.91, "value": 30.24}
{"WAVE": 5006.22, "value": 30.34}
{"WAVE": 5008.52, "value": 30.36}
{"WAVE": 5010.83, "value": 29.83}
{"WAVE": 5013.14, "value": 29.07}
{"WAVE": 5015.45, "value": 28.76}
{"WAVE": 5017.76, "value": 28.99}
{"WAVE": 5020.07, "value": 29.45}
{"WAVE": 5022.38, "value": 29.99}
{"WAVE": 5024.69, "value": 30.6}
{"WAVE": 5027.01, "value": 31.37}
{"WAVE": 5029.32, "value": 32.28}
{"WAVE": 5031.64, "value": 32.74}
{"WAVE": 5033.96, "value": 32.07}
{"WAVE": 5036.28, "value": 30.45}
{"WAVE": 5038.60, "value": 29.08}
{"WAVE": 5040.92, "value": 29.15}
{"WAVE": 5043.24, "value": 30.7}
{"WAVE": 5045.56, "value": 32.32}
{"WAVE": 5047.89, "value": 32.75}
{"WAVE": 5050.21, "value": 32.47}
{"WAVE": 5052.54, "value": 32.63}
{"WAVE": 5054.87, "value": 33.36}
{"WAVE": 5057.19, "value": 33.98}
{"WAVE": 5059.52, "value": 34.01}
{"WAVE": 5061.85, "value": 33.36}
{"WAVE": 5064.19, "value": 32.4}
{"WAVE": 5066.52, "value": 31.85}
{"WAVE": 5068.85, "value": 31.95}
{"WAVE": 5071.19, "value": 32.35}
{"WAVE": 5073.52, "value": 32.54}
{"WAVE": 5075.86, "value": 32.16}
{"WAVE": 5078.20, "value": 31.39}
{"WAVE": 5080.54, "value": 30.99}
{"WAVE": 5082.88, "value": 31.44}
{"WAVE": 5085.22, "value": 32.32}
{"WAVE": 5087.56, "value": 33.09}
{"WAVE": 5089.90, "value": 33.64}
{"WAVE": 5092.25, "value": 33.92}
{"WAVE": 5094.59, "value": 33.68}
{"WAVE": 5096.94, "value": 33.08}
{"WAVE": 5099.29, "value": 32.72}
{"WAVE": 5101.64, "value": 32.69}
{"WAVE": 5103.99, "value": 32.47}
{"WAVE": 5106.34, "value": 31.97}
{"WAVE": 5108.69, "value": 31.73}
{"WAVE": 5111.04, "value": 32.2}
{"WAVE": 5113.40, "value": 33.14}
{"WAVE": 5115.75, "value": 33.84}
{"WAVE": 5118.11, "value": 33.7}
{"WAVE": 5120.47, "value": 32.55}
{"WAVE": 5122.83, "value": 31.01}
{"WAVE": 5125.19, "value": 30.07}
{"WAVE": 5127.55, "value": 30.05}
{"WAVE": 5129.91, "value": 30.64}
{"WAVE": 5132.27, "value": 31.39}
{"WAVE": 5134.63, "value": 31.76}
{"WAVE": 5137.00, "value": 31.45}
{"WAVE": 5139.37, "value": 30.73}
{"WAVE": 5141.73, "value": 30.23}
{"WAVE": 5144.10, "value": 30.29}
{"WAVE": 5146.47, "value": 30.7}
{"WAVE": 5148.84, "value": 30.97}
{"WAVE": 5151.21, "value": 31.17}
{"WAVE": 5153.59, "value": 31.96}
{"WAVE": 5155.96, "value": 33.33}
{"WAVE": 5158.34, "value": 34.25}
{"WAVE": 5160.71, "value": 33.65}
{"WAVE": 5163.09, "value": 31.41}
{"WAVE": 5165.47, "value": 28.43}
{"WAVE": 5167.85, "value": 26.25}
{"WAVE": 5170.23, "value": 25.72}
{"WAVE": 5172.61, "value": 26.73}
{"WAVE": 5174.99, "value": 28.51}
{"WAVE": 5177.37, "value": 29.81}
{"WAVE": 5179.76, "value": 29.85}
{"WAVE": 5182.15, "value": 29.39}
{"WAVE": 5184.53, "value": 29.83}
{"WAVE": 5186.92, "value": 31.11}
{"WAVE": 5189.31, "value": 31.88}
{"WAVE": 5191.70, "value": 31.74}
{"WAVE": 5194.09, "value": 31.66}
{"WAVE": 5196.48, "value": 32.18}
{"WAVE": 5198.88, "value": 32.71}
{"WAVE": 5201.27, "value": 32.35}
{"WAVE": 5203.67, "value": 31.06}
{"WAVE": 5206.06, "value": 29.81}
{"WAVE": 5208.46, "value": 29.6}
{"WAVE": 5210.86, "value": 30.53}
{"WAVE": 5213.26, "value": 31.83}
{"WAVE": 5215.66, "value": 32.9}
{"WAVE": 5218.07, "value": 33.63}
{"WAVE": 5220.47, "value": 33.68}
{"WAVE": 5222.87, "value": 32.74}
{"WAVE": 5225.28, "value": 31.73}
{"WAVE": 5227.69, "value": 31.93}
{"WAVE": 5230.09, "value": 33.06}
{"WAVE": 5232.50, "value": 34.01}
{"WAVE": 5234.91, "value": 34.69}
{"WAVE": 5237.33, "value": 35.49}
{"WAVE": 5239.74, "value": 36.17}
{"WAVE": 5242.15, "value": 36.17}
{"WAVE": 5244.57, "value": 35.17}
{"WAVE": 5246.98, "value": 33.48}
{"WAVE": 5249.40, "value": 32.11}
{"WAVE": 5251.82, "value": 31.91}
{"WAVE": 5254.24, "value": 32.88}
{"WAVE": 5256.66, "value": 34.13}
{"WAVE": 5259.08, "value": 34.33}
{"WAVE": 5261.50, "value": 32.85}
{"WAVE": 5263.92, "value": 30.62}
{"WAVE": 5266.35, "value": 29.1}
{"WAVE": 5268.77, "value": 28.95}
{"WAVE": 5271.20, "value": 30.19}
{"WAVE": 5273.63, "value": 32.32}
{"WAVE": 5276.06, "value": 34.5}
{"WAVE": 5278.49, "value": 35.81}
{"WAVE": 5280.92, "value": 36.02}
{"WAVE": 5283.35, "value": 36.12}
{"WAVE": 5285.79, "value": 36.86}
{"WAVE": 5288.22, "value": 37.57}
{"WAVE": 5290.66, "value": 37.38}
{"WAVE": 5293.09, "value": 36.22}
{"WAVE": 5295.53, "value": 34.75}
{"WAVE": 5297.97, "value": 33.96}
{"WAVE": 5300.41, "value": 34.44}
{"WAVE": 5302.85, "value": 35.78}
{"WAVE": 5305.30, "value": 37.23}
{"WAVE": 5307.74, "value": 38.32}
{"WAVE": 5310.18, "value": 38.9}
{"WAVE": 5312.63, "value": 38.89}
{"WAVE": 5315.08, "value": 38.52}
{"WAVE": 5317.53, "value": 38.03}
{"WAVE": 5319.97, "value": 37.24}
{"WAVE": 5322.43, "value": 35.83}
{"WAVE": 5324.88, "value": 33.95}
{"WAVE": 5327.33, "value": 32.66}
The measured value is -0.05 mag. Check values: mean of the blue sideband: 29.9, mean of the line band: 31.8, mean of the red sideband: 30.7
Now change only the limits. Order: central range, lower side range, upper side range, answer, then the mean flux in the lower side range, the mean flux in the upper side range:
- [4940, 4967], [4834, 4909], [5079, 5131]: -0.034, 30.3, 32.3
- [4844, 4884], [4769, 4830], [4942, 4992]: 0.042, 30.2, 31.6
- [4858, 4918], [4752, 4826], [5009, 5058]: 0.006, 29.8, 31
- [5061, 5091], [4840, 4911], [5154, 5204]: -0.061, 30.3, 30.6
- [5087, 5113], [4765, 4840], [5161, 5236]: -0.069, 30.2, 31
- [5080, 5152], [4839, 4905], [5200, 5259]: 0.006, 30.2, 33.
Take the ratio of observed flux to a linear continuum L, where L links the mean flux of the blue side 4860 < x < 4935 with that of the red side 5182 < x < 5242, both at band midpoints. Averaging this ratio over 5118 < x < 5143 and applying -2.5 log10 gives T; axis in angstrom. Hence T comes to 0.02 mag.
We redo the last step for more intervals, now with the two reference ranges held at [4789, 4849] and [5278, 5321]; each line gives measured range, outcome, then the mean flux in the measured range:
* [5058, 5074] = 0.04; 32.7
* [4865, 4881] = 0.08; 29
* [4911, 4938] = 0.04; 30.7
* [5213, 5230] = 0.10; 32.7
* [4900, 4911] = 0.00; 31.6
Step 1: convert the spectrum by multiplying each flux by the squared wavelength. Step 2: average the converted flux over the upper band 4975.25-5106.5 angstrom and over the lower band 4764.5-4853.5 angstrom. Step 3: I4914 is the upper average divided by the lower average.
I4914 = 1.14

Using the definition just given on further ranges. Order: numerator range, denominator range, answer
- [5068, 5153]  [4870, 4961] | 1.11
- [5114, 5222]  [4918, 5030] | 1.08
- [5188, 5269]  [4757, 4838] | 1.29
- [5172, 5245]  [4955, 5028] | 1.13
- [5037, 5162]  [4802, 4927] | 1.16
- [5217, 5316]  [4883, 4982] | 1.25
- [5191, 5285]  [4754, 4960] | 1.26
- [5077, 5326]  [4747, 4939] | 1.25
